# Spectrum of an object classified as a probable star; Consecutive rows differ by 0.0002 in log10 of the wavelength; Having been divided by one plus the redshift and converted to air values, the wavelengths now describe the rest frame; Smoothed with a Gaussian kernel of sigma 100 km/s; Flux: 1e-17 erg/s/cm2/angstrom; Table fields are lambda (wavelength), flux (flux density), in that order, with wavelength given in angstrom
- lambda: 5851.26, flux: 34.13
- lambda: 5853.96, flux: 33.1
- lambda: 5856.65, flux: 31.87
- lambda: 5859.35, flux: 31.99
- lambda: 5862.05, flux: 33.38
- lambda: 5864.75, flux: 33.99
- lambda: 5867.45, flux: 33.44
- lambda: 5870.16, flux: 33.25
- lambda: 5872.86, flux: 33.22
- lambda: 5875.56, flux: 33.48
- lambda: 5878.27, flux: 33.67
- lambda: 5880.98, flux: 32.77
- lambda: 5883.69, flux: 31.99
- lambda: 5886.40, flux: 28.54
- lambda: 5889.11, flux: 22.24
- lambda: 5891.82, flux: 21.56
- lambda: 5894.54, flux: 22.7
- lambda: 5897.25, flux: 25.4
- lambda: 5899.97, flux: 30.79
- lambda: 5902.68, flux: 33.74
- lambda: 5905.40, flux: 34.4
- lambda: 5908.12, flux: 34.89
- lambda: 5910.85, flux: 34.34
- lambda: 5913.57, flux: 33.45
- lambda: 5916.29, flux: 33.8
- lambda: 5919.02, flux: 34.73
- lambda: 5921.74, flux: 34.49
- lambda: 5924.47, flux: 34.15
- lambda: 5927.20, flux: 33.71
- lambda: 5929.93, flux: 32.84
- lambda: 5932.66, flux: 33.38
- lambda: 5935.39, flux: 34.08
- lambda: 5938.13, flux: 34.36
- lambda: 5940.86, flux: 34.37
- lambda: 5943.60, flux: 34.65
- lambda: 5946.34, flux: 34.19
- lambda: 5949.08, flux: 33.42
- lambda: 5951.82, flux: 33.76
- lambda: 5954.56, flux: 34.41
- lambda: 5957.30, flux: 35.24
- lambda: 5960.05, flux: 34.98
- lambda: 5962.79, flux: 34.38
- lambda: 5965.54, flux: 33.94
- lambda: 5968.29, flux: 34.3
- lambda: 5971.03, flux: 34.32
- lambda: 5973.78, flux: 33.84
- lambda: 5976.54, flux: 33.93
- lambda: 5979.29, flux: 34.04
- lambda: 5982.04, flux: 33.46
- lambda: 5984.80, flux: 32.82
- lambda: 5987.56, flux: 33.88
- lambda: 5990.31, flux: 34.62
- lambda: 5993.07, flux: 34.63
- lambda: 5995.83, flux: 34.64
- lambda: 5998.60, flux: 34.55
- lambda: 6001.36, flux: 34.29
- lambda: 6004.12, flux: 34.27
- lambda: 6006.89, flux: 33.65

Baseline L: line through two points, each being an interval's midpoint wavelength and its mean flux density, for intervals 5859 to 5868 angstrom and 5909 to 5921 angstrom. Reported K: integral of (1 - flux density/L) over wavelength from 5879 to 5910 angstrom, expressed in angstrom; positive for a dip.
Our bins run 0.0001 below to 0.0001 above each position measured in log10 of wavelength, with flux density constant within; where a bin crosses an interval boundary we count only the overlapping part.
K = 4.2 angstrom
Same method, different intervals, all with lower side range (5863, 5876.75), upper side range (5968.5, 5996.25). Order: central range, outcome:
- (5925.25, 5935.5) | 0.1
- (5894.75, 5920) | 1.0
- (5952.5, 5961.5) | -0.2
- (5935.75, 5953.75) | -0.2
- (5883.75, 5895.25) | 3.0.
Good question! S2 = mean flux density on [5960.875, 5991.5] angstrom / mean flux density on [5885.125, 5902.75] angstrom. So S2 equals 1.3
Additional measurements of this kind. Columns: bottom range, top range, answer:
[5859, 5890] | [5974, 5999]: 1.06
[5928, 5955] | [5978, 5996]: 1.00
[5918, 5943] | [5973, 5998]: 1.00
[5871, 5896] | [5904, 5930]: 1.18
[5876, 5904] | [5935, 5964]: 1.21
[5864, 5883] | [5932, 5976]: 1.03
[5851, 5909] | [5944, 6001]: 1.10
